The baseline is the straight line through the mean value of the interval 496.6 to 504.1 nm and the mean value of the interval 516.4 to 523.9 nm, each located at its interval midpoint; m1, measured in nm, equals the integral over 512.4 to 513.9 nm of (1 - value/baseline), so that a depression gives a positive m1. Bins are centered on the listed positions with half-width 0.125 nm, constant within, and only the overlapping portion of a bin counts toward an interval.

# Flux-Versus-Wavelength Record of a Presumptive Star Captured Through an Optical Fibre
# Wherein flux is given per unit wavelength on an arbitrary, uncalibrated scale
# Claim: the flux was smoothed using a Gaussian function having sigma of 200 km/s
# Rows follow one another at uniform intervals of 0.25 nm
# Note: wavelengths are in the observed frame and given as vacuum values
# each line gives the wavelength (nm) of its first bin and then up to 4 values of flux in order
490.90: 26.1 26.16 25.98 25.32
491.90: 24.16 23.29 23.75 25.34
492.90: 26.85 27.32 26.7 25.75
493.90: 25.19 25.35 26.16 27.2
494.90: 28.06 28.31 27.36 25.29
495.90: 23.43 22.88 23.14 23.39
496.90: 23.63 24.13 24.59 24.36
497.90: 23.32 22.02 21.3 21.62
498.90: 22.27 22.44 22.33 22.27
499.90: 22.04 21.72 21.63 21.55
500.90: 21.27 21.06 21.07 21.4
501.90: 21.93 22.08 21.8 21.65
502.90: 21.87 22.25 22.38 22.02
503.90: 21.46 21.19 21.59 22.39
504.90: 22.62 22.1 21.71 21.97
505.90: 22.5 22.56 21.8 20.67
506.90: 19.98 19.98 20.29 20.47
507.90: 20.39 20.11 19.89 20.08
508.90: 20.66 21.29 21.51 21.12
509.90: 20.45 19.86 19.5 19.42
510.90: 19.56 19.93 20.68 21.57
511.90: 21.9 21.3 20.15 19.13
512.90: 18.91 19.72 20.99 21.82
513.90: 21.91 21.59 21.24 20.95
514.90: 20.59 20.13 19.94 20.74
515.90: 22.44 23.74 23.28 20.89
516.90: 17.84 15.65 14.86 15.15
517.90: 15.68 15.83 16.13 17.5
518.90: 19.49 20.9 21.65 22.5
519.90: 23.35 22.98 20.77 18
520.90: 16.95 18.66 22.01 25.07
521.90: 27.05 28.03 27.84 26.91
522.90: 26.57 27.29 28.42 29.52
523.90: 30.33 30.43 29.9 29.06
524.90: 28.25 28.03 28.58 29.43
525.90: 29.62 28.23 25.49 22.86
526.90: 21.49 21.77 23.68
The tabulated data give 0.110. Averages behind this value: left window 22.2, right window 21.7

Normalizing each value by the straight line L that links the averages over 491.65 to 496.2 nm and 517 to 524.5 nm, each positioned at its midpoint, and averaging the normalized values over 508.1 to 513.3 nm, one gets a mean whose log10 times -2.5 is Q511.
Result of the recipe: 0.17 mag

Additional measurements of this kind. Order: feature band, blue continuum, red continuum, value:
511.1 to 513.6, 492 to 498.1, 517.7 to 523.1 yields 0.11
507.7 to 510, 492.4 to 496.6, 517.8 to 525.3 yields 0.20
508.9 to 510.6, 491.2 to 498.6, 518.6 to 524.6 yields 0.20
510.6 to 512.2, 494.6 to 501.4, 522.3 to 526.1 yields 0.25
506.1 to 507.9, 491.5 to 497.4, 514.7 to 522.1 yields 0.09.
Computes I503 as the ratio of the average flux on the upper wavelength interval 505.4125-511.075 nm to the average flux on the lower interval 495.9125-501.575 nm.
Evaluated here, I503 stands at 0.92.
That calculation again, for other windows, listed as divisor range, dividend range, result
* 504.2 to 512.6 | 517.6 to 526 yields 1.15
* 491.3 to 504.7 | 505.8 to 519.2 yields 0.85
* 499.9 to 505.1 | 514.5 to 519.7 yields 0.89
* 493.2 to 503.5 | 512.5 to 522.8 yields 0.89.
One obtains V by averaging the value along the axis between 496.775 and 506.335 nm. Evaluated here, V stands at 22.2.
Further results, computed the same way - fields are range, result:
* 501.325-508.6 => 21.4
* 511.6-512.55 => 21.1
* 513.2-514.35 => 21.4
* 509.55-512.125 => 20.4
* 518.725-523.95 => 23.9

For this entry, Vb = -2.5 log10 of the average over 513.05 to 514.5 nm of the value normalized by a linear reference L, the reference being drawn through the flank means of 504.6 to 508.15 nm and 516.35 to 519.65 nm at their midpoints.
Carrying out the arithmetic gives -0.11 mag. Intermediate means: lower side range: 21.3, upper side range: 18.1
